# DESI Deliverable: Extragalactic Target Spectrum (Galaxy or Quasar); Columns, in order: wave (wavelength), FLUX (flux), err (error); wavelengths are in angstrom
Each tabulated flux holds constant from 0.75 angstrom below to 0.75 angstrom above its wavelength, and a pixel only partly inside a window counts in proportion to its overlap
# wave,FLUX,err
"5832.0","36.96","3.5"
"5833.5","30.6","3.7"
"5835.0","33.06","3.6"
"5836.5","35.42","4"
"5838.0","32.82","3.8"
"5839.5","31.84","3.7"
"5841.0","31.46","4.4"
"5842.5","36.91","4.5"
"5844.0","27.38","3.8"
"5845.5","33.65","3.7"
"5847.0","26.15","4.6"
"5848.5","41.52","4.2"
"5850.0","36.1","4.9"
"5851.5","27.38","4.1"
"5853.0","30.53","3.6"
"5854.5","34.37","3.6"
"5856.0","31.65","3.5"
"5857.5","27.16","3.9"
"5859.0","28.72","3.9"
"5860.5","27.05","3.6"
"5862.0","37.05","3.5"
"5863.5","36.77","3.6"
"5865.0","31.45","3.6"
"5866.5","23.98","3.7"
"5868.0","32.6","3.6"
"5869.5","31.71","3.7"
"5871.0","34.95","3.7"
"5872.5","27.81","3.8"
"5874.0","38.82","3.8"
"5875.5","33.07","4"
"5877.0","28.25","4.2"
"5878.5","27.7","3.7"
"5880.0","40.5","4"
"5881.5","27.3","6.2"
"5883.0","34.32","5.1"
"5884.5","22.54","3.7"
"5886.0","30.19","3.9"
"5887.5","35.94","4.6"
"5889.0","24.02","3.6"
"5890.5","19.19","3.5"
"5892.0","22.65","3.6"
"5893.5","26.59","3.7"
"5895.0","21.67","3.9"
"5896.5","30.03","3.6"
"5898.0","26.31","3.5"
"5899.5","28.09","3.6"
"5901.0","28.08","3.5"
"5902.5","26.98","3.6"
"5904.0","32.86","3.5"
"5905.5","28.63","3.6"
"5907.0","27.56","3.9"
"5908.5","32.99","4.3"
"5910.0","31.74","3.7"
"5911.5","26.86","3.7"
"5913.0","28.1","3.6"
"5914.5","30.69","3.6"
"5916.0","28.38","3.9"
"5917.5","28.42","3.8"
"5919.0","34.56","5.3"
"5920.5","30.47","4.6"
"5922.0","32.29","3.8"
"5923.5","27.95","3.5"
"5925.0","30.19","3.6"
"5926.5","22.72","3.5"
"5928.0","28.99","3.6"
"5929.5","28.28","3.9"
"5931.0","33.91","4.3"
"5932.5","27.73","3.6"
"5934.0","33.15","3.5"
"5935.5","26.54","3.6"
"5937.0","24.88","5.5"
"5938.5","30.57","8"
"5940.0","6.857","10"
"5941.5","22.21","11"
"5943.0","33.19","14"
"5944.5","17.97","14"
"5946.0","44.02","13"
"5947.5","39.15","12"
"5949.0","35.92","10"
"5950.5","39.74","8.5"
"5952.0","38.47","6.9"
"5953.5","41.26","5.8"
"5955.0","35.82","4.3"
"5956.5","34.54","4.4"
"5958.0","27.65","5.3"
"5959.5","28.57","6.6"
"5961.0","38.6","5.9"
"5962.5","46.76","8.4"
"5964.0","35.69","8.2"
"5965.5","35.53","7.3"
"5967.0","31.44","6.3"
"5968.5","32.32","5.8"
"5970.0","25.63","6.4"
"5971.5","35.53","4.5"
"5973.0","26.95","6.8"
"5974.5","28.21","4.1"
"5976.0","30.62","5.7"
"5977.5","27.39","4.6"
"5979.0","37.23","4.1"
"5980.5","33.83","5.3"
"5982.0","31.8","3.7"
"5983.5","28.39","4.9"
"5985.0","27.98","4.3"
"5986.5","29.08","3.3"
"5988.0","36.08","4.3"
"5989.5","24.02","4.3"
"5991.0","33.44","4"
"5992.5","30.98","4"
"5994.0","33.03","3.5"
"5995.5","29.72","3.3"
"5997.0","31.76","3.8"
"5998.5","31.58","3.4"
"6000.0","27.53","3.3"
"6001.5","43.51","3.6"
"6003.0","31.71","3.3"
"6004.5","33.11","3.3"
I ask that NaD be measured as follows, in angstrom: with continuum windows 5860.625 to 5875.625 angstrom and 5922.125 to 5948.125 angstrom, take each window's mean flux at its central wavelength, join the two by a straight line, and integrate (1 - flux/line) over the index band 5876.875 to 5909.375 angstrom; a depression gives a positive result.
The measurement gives 2.8 angstrom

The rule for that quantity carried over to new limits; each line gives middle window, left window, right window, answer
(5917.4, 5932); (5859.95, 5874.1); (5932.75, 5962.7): 1.0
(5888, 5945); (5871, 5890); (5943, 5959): 9.6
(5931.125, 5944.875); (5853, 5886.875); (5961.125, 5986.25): 2.8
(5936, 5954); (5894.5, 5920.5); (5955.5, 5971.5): 0.7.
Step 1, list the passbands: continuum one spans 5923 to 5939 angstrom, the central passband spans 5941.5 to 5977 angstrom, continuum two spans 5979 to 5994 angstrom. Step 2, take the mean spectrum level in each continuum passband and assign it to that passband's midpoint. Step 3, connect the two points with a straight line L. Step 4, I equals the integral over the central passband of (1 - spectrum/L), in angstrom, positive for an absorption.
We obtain -4.7 angstrom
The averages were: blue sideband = 28.6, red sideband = 31.1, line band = 33.8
